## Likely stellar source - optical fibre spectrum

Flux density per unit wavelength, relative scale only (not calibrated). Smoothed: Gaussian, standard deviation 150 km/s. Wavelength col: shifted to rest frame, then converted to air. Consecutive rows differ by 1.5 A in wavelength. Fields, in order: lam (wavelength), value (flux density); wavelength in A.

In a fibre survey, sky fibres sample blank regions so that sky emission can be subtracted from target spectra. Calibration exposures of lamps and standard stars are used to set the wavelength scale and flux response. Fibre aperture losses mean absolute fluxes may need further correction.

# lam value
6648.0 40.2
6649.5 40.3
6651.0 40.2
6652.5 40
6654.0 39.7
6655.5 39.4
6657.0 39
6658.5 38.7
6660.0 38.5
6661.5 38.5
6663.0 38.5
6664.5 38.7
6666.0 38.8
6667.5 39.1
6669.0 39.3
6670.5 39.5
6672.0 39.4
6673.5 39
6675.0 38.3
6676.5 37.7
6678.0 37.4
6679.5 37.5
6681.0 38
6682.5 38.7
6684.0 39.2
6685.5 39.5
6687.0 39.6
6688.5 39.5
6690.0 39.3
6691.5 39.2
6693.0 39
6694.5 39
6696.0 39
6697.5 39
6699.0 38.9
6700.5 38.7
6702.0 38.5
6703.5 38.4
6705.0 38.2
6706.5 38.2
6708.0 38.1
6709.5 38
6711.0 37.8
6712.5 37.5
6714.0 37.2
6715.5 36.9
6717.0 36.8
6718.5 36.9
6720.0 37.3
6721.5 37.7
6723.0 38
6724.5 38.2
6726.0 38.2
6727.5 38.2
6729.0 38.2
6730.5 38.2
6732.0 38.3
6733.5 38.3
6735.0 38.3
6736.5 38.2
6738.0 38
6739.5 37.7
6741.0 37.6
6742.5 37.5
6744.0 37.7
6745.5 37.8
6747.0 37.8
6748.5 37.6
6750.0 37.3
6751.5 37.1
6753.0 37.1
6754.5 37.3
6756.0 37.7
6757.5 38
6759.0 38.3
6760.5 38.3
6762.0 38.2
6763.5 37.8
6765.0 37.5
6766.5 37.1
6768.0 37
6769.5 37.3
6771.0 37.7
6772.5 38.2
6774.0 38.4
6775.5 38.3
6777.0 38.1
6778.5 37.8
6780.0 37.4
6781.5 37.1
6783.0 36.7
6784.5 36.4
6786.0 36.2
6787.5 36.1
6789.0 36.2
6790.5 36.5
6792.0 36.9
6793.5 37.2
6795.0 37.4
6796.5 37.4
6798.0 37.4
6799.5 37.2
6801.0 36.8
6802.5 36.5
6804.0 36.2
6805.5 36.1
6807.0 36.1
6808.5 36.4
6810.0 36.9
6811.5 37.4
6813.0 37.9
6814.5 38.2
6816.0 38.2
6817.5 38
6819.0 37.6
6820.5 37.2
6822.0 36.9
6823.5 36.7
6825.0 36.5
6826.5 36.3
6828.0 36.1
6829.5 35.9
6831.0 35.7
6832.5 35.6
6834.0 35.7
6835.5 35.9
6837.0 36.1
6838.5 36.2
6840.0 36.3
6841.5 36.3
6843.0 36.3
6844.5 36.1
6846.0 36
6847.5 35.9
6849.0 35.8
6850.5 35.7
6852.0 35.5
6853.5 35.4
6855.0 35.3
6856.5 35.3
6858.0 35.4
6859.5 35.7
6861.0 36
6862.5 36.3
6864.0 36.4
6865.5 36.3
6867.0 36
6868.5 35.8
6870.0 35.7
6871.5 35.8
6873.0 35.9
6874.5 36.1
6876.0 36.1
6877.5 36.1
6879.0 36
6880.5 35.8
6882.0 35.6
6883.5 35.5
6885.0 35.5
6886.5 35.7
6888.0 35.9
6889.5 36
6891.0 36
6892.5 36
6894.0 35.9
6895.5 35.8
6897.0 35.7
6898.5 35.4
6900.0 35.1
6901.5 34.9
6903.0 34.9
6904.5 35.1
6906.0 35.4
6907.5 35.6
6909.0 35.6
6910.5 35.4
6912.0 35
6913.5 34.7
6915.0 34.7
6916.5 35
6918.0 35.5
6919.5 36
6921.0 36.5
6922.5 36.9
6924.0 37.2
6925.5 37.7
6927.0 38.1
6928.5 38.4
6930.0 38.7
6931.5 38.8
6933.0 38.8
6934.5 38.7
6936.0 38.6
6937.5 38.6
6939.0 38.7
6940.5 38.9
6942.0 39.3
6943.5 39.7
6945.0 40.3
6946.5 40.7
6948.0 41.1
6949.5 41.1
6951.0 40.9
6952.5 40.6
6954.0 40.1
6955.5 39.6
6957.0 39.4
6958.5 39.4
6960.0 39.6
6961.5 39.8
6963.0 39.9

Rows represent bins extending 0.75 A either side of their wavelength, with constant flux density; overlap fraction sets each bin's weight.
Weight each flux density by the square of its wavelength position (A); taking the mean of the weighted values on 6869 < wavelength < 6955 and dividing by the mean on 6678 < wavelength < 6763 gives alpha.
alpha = 1.03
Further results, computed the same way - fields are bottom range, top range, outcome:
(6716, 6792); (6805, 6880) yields 0.99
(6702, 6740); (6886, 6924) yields 0.99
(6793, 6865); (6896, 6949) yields 1.05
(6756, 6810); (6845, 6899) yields 0.99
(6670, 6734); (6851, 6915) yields 0.98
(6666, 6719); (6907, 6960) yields 1.06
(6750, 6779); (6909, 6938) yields 1.03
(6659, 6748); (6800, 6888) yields 0.99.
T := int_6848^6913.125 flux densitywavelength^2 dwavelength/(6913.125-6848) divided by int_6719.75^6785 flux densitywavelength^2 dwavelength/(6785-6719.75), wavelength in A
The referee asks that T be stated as 1.0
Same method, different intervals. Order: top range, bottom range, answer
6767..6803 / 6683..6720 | 0.99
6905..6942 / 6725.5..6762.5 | 1.03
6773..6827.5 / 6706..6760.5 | 1.00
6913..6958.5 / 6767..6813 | 1.08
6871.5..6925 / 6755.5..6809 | 0.99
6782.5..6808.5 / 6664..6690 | 0.98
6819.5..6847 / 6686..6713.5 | 0.97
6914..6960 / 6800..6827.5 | 1.08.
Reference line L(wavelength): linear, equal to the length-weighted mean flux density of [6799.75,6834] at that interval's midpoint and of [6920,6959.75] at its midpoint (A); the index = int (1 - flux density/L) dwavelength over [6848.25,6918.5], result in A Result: 4.4 A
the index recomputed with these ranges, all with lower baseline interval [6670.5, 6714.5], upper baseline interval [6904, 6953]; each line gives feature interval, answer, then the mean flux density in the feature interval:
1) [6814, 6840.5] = 1.05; 36.6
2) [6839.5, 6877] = 2.08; 35.9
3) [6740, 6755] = 0.35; 37.5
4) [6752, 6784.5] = 0.56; 37.6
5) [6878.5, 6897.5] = 1.06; 35.8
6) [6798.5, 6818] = 0.57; 37.1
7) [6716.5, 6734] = 0.27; 37.9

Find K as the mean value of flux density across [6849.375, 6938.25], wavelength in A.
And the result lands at 36.1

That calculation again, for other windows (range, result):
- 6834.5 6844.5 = 36.2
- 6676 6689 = 38.6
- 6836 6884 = 35.9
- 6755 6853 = 36.9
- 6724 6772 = 37.8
